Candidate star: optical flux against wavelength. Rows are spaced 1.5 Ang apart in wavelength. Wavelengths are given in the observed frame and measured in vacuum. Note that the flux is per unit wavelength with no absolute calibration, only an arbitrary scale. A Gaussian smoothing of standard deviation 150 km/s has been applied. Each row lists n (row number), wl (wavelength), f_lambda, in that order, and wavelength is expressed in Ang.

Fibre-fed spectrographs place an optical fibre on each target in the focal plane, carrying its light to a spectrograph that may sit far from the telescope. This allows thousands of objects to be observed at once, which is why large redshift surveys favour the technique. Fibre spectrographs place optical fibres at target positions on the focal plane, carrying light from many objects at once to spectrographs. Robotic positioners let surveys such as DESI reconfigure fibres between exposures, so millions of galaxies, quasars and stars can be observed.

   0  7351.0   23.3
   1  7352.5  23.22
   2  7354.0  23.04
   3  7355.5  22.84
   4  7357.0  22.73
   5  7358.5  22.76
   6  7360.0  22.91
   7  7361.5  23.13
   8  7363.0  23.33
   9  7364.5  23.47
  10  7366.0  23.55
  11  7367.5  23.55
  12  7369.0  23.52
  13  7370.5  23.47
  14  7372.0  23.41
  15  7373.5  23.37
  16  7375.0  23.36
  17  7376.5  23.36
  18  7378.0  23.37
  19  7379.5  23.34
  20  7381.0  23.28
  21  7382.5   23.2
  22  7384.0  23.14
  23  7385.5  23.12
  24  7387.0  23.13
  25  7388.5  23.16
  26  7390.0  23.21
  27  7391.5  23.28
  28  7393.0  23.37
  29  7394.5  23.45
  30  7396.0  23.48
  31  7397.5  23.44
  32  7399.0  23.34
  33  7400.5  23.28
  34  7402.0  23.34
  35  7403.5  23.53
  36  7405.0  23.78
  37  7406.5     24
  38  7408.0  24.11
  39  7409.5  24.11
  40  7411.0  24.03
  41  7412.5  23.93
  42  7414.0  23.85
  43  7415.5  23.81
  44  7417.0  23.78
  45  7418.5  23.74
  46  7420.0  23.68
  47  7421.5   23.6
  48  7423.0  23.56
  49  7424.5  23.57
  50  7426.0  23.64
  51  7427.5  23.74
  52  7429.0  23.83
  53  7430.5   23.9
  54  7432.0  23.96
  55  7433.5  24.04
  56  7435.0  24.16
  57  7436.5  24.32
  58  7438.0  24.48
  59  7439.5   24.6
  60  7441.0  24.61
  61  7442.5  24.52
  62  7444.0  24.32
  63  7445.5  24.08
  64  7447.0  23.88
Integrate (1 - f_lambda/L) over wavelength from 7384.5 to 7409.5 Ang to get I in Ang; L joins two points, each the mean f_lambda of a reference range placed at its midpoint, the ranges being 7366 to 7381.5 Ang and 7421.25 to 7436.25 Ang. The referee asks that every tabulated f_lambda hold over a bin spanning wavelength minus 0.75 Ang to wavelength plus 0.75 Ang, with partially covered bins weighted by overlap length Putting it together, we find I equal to 0.14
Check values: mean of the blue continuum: 23.4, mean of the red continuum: 23.8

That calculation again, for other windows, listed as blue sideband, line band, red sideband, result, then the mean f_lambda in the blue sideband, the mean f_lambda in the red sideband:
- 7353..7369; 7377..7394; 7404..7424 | 0.2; 23.2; 23.8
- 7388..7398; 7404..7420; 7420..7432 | -0.2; 23.3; 23.7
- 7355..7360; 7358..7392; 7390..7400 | -0.3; 22.8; 23.4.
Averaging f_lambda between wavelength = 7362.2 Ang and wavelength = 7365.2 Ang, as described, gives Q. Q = 23.4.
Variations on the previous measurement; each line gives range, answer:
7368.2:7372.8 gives 23.5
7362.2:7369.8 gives 23.5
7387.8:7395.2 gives 23.3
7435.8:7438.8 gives 24.4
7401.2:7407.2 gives 23.7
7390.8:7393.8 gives 23.3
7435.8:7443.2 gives 24.5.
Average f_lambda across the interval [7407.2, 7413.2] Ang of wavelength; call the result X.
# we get 24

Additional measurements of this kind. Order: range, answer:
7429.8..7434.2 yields 24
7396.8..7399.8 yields 23.4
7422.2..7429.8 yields 23.7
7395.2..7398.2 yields 23.5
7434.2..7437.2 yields 24.2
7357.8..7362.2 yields 22.9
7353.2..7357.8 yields 22.9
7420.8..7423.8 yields 23.6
